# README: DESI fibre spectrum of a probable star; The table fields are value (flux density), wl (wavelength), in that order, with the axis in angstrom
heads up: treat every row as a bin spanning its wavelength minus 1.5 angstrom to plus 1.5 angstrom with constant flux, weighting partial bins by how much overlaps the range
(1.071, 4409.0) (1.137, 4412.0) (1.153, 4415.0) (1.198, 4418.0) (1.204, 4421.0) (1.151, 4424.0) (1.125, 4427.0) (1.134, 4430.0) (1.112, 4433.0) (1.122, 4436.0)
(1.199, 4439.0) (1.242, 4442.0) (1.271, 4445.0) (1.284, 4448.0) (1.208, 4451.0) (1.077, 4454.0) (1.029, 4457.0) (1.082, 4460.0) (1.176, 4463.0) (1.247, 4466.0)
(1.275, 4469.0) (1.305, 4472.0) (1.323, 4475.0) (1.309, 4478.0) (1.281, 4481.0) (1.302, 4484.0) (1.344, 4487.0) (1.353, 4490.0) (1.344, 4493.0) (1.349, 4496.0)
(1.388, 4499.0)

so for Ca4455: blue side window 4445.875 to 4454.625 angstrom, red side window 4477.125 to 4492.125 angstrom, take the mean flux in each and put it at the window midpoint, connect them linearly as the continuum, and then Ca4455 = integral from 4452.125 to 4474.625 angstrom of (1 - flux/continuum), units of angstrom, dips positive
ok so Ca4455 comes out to 1.3 angstrom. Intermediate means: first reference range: 1.21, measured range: 1.18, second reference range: 1.32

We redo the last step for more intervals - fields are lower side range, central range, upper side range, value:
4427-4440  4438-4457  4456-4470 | -0.8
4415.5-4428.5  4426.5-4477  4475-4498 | 2.0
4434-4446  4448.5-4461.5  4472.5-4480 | 1.4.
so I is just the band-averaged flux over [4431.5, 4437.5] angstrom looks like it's 1.12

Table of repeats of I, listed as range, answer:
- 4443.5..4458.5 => 1.17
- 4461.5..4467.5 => 1.21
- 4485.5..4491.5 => 1.35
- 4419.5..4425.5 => 1.18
